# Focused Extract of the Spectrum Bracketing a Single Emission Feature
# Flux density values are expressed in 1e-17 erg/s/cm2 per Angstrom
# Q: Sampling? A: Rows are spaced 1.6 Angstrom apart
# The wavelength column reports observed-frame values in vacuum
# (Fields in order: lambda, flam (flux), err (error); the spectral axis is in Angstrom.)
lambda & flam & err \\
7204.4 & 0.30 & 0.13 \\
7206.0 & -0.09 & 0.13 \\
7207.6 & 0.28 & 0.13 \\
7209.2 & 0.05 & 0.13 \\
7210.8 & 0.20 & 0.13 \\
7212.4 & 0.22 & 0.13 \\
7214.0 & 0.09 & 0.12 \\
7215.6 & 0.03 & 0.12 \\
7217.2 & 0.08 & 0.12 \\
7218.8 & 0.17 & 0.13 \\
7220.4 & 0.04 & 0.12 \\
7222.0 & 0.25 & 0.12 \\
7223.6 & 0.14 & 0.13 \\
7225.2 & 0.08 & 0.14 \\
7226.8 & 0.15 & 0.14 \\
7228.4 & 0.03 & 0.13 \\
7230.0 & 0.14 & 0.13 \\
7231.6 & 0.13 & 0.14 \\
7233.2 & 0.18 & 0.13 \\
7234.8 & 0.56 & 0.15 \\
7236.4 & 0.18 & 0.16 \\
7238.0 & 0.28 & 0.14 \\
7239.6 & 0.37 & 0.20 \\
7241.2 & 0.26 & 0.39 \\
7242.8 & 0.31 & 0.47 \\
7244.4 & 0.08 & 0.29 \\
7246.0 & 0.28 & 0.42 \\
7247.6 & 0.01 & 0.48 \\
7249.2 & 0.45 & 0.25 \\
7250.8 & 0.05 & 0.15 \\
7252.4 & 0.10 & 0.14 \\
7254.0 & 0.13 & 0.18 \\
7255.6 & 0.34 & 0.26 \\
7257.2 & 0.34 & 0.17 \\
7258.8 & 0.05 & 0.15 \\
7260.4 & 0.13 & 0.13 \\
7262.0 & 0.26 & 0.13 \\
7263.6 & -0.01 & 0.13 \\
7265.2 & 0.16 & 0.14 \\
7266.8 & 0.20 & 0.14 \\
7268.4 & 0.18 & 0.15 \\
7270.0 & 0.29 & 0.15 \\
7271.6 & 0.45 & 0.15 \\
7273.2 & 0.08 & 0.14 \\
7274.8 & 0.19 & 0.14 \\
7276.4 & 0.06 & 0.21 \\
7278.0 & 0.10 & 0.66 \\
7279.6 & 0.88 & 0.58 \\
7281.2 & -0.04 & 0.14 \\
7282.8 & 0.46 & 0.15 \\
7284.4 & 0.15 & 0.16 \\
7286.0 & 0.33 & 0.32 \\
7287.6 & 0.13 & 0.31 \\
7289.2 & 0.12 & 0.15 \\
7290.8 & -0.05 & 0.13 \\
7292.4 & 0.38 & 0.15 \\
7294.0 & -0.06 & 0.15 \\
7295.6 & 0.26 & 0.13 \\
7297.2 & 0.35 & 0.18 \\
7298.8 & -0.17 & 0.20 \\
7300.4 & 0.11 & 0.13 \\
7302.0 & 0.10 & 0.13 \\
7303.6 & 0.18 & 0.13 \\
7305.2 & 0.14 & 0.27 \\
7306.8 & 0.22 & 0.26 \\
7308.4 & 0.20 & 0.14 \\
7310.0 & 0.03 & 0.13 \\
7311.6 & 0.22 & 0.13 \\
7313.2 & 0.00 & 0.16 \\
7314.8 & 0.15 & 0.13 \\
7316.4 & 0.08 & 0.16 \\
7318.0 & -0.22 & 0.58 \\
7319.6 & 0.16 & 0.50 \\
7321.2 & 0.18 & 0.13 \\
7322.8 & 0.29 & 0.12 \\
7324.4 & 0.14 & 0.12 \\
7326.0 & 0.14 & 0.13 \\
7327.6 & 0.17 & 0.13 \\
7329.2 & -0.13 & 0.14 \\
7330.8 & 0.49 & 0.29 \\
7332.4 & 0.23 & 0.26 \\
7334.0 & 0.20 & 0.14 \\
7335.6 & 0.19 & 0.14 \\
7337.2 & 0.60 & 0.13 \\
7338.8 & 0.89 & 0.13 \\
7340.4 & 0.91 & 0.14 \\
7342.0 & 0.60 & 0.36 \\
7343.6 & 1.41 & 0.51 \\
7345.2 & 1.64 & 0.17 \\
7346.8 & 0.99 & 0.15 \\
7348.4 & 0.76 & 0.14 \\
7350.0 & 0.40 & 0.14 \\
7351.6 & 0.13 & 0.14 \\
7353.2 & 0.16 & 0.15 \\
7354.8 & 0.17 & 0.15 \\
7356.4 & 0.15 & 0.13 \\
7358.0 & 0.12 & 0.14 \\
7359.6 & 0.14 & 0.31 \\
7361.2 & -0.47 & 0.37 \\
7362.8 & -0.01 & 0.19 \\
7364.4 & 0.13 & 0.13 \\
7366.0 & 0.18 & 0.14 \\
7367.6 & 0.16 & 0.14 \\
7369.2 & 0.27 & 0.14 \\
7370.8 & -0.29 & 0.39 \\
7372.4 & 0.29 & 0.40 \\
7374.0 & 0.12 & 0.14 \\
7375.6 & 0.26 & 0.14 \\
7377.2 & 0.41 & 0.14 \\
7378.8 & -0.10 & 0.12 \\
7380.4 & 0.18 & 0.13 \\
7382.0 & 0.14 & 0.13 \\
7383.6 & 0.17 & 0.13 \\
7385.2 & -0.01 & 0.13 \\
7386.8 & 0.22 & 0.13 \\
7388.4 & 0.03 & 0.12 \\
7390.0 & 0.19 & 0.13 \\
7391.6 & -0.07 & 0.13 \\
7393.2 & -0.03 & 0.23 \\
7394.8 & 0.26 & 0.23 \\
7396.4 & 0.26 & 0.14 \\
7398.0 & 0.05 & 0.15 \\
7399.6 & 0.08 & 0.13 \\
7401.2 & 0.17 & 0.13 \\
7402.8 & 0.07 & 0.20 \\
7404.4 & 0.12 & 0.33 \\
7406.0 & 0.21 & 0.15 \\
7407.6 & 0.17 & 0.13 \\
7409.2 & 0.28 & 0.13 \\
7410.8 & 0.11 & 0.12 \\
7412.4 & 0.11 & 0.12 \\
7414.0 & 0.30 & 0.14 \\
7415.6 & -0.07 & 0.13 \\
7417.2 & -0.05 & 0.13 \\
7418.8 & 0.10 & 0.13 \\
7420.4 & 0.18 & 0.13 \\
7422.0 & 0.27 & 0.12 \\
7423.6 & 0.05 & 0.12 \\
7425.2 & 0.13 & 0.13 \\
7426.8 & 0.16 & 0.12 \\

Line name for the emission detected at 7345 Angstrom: [O II] 3727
